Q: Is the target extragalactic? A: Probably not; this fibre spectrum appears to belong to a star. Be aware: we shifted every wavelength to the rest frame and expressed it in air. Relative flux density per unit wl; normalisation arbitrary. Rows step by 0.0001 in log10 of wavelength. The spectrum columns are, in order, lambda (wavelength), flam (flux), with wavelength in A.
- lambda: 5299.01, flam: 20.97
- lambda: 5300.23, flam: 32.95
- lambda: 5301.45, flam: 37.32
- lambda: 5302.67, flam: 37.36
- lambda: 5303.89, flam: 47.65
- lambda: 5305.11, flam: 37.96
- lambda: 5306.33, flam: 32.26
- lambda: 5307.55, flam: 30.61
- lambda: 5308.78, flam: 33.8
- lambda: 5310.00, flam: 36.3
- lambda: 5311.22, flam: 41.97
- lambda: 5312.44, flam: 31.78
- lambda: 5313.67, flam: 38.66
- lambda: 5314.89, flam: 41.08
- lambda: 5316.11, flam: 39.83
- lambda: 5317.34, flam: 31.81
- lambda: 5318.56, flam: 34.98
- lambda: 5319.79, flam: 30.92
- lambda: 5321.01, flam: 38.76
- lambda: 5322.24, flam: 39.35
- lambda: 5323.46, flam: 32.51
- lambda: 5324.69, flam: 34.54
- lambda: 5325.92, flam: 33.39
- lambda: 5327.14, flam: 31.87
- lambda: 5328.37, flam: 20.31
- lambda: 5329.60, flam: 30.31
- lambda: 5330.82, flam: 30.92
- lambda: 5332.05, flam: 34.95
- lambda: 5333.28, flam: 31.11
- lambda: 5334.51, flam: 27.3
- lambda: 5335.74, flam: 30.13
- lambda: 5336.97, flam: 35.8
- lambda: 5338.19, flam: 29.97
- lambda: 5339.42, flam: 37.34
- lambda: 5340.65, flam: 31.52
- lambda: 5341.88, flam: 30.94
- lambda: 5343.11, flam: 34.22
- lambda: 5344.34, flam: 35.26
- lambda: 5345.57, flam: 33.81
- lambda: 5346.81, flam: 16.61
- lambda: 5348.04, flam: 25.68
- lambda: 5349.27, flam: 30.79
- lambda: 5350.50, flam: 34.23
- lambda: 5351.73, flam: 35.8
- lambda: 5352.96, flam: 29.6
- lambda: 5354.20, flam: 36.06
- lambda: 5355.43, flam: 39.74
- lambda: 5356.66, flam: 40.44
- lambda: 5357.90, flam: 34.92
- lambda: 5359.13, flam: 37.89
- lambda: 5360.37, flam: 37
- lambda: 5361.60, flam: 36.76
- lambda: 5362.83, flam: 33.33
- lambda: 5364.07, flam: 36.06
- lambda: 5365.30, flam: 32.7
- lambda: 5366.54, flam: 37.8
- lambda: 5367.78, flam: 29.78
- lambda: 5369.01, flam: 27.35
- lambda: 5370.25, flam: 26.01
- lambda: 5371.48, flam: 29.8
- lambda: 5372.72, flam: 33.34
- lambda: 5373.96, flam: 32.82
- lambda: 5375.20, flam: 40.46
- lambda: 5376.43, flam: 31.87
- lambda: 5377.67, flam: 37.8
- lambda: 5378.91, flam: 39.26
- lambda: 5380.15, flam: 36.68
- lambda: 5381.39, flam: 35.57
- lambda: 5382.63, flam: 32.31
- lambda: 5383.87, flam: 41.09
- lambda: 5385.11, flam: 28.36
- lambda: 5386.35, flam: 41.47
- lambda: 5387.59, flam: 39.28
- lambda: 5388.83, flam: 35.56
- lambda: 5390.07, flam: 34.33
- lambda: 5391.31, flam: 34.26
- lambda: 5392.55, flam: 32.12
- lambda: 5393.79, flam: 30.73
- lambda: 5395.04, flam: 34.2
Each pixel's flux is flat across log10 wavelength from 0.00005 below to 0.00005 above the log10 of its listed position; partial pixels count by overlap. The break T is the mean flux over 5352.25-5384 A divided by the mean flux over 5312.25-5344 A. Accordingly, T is 1.04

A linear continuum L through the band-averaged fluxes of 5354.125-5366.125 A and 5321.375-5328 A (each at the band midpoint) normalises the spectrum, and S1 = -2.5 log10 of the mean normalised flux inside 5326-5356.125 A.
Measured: 0.12 mag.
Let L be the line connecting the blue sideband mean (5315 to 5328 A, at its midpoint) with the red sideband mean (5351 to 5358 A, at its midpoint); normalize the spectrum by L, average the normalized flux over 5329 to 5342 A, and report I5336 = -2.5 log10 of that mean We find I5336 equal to 0.11 mag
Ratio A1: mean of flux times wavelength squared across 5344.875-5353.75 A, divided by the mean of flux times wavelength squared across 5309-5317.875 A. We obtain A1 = 0.81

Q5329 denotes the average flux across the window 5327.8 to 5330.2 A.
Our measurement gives 25.3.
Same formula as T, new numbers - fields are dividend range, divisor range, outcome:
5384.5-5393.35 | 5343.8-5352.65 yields 1.16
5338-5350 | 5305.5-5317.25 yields 0.85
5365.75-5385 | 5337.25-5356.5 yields 1.05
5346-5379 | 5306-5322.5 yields 0.93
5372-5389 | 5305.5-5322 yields 1.01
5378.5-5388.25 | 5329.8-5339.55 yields 1.15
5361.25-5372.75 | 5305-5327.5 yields 0.91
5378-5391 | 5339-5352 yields 1.16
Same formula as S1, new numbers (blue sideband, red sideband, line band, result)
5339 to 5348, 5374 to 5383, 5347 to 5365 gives -0.05 mag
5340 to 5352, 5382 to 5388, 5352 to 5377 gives -0.03 mag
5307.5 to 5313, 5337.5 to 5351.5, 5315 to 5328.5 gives -0.01 mag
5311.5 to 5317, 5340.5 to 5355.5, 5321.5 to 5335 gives 0.12 mag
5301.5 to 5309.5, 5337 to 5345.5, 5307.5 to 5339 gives 0.05 mag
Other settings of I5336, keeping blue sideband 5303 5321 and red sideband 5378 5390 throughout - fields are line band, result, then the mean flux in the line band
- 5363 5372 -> 0.16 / 31.5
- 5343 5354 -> 0.19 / 30.7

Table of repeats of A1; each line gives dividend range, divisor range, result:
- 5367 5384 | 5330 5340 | 1.06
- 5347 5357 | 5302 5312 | 0.91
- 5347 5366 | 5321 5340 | 1.08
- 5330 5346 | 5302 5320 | 0.90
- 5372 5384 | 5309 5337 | 1.08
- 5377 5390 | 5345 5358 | 1.14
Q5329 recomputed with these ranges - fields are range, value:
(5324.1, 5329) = 30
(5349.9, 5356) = 35.1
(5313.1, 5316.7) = 40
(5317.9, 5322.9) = 36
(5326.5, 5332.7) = 29.7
